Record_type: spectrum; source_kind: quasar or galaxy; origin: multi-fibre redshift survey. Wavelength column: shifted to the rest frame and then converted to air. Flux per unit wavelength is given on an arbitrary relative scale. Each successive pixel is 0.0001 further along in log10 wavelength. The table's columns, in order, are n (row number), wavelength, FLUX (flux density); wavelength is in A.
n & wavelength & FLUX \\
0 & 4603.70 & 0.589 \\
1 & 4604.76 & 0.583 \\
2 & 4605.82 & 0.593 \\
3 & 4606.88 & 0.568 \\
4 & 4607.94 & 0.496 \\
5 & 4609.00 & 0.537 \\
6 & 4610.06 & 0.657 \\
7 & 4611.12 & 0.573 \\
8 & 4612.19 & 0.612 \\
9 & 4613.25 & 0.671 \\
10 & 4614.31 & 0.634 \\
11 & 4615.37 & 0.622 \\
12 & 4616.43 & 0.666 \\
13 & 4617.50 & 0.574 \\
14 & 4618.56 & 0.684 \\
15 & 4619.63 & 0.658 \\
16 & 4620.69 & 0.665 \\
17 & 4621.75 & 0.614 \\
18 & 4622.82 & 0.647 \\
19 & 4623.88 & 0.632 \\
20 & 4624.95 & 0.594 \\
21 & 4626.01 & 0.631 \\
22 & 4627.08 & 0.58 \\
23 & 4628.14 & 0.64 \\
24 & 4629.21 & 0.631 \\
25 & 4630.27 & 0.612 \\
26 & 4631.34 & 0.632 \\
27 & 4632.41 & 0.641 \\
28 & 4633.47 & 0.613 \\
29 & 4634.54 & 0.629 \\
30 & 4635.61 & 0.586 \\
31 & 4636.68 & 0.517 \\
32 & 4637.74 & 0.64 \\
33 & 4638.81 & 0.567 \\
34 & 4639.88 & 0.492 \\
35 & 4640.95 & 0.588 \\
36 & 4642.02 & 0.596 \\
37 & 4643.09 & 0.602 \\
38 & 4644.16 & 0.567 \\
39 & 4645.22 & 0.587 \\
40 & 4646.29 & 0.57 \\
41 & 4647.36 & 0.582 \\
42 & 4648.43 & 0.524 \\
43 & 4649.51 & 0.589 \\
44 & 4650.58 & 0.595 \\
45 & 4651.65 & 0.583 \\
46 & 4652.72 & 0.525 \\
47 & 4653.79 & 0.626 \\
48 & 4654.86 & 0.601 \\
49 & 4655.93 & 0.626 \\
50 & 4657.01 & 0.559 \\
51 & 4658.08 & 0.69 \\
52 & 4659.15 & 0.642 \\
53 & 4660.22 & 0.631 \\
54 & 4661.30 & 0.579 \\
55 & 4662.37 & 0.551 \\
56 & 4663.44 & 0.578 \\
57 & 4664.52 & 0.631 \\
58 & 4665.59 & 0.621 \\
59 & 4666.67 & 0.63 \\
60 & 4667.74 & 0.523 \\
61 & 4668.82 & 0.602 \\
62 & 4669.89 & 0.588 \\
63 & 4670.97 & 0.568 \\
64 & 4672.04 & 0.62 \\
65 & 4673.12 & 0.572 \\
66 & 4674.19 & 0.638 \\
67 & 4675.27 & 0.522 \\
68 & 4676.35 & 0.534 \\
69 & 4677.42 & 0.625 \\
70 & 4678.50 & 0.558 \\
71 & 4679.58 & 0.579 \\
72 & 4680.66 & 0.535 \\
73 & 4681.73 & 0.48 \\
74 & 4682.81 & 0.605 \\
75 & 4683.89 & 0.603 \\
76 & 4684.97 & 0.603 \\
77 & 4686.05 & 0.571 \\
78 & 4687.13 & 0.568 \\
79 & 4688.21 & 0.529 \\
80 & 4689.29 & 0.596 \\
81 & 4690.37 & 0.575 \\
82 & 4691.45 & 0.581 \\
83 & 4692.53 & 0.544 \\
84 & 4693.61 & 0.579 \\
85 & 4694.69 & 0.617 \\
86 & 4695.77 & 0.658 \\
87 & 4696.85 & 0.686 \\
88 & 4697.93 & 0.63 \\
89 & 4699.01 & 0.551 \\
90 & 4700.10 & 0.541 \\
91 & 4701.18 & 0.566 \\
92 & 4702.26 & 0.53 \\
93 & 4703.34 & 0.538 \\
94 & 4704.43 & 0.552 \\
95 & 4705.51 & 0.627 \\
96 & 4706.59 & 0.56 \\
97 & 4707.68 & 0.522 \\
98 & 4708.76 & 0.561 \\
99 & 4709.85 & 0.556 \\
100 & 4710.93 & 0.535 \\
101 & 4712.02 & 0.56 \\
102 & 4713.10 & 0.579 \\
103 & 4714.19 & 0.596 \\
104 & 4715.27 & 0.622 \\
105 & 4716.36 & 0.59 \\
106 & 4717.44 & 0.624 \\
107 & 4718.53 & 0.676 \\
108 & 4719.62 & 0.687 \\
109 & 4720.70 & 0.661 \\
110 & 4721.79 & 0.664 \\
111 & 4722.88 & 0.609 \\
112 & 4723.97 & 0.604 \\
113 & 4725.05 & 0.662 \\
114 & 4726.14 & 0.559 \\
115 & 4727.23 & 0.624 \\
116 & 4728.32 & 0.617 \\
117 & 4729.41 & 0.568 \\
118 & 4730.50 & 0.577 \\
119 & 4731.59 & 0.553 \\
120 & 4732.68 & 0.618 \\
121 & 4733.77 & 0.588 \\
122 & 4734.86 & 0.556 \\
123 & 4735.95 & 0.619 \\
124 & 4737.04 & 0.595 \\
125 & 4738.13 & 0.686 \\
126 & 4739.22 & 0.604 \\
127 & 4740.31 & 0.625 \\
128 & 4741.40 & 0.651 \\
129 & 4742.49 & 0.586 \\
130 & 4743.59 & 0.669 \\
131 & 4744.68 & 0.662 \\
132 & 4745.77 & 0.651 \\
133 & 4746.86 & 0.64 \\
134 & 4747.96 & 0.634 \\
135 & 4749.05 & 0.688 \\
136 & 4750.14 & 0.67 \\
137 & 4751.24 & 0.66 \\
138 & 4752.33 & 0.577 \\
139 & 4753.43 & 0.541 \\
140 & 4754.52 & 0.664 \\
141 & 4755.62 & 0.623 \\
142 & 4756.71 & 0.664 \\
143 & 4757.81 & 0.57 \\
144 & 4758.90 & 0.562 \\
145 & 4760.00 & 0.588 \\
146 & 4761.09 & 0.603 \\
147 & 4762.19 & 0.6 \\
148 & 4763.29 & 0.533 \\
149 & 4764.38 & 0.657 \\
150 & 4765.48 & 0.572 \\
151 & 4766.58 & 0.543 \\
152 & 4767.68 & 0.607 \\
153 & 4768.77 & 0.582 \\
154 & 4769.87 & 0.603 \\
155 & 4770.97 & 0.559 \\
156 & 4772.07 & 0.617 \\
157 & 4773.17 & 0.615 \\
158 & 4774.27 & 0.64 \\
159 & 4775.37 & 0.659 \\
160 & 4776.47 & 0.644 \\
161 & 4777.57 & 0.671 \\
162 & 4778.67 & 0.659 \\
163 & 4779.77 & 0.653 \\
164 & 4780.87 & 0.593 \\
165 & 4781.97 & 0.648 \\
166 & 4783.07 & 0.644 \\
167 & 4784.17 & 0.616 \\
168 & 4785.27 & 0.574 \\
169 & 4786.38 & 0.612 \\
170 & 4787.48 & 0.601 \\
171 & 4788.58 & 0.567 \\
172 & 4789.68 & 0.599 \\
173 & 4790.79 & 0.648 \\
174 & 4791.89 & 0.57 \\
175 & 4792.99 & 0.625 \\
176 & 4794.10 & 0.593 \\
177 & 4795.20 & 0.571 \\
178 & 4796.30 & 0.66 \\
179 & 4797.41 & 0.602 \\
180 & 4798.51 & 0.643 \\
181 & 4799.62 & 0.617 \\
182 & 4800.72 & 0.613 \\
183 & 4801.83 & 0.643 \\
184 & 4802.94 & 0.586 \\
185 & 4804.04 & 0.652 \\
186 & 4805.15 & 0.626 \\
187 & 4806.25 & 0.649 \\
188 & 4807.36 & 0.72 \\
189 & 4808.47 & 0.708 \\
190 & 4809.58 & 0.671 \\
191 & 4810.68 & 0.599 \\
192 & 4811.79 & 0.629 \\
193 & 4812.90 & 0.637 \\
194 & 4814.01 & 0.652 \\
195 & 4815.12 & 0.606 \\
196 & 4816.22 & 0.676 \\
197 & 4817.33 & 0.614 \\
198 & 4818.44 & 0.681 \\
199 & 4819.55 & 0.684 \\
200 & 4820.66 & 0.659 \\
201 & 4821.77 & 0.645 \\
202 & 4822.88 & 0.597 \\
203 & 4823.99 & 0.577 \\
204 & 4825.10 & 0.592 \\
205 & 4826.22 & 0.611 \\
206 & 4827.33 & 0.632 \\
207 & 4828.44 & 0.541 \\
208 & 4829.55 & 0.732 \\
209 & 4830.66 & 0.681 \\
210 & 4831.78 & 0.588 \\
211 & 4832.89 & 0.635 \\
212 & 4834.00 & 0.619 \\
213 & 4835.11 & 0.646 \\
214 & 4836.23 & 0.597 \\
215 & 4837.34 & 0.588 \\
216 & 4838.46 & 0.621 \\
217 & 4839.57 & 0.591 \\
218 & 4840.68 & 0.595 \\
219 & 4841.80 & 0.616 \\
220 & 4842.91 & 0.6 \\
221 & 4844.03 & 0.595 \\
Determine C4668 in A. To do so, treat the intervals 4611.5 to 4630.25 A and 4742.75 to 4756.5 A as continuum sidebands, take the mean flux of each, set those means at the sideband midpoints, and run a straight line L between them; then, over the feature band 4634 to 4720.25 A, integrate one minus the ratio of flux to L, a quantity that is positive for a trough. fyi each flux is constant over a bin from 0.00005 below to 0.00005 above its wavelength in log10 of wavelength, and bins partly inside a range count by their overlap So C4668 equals 6.8 A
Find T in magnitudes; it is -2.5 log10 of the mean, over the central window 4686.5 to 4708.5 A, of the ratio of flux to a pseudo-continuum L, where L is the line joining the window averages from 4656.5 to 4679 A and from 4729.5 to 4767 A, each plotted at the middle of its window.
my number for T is 0.04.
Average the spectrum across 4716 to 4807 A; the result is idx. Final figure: 0.618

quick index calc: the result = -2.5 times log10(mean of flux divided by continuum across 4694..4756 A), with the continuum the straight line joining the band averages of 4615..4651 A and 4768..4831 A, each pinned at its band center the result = 0.017 mag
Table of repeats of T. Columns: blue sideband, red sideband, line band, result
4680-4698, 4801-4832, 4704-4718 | 0.03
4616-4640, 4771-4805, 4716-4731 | -0.01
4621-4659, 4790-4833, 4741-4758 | -0.03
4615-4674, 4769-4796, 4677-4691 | 0.07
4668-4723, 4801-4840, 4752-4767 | 0.03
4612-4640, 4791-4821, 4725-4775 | 0.04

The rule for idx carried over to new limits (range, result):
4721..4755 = 0.62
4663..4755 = 0.598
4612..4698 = 0.598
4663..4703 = 0.582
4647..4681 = 0.589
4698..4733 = 0.591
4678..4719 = 0.578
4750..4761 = 0.609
